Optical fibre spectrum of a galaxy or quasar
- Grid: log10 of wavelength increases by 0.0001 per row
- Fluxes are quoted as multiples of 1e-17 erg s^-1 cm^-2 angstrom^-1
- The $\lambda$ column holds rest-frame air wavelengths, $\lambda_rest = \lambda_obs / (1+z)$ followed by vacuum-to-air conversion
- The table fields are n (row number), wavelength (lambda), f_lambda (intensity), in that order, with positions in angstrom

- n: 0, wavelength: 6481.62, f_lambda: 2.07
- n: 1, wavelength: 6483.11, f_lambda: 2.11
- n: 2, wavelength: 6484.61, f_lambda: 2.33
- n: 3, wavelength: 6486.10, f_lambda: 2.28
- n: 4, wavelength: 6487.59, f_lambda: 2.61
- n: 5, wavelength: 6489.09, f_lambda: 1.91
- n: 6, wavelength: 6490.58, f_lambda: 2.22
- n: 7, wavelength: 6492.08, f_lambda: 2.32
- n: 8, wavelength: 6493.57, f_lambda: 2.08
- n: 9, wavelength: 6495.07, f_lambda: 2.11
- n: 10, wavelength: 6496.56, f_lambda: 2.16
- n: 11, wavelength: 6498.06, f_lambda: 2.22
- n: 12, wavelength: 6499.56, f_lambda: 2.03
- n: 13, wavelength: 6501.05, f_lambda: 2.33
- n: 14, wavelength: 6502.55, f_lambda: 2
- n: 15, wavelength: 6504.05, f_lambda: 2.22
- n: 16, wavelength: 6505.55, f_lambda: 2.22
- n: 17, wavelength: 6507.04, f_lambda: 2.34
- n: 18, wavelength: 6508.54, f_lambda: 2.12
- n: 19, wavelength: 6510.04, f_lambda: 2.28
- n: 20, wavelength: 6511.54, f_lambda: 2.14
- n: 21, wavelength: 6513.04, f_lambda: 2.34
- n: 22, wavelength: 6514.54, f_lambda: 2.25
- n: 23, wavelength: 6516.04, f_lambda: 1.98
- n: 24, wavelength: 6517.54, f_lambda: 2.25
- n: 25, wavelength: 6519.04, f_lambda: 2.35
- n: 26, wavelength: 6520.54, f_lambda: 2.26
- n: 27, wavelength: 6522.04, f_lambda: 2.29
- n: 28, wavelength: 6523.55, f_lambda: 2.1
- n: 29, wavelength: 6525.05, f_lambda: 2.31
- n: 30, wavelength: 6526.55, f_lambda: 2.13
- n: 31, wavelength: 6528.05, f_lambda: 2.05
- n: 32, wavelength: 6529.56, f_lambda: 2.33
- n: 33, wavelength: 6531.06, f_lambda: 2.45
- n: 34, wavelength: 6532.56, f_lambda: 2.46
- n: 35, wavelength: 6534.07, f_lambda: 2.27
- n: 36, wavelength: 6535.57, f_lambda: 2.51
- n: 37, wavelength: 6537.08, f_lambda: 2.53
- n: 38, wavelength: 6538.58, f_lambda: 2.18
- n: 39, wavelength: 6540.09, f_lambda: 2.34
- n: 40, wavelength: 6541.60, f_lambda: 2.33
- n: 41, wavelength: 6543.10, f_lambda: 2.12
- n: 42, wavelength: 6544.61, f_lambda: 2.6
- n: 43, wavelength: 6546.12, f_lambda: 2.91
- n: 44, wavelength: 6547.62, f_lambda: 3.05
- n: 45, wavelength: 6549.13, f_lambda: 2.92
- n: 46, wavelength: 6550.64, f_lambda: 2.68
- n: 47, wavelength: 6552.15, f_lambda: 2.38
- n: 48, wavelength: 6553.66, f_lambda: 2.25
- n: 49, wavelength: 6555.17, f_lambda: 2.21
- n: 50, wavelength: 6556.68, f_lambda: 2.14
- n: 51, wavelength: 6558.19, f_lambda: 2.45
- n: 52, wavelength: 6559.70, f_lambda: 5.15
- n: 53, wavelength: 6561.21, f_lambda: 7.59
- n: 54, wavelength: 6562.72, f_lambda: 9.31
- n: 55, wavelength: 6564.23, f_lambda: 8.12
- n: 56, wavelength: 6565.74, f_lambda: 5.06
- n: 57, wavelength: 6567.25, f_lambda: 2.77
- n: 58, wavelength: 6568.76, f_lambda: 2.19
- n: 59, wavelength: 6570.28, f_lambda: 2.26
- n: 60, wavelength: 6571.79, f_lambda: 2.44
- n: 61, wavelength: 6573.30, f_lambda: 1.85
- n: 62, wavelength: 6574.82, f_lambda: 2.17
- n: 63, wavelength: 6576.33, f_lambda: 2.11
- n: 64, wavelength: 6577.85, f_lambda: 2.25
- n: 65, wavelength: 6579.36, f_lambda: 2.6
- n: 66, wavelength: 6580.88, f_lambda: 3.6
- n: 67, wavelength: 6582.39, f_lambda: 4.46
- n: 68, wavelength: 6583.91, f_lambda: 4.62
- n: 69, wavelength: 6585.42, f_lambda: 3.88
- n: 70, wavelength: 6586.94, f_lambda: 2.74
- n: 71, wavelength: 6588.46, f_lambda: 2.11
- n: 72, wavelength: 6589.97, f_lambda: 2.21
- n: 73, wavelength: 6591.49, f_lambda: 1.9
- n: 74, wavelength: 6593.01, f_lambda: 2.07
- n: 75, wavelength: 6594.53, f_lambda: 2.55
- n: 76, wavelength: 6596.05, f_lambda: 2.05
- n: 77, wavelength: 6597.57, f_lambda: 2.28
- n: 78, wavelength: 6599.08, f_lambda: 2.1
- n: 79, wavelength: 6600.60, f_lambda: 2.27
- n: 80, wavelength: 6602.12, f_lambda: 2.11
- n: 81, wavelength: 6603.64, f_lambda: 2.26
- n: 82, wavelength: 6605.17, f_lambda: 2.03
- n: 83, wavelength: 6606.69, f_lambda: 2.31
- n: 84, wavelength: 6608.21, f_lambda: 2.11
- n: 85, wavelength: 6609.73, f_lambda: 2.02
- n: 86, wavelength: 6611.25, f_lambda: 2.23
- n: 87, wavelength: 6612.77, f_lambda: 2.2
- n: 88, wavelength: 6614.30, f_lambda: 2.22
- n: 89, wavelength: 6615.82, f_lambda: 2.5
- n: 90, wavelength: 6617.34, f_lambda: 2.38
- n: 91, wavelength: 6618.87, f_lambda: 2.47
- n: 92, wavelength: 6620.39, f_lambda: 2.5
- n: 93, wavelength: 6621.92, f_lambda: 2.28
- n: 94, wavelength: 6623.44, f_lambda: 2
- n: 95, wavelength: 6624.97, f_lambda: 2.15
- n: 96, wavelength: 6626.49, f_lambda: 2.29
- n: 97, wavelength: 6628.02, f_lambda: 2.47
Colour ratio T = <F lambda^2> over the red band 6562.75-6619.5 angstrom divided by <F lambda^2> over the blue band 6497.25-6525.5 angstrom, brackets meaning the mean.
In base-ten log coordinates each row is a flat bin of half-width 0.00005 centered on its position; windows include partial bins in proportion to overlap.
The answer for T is 1.28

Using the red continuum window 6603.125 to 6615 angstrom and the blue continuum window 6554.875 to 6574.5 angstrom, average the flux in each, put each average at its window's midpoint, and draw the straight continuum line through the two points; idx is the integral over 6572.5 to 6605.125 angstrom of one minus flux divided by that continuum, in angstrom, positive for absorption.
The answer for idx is 5.1 angstrom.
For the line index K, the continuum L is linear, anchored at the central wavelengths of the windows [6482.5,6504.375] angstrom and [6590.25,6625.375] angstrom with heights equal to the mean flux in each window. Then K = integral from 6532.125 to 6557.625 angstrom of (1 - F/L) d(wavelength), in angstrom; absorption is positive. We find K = -3.0 angstrom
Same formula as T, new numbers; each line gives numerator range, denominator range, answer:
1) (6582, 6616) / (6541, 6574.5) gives 0.72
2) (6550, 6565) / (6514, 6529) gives 2.05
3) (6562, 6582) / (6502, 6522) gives 1.65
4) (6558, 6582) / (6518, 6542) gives 1.72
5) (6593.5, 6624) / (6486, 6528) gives 1.05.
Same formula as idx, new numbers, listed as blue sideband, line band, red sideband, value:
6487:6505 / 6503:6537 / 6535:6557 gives 0.95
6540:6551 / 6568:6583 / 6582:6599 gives 0.74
